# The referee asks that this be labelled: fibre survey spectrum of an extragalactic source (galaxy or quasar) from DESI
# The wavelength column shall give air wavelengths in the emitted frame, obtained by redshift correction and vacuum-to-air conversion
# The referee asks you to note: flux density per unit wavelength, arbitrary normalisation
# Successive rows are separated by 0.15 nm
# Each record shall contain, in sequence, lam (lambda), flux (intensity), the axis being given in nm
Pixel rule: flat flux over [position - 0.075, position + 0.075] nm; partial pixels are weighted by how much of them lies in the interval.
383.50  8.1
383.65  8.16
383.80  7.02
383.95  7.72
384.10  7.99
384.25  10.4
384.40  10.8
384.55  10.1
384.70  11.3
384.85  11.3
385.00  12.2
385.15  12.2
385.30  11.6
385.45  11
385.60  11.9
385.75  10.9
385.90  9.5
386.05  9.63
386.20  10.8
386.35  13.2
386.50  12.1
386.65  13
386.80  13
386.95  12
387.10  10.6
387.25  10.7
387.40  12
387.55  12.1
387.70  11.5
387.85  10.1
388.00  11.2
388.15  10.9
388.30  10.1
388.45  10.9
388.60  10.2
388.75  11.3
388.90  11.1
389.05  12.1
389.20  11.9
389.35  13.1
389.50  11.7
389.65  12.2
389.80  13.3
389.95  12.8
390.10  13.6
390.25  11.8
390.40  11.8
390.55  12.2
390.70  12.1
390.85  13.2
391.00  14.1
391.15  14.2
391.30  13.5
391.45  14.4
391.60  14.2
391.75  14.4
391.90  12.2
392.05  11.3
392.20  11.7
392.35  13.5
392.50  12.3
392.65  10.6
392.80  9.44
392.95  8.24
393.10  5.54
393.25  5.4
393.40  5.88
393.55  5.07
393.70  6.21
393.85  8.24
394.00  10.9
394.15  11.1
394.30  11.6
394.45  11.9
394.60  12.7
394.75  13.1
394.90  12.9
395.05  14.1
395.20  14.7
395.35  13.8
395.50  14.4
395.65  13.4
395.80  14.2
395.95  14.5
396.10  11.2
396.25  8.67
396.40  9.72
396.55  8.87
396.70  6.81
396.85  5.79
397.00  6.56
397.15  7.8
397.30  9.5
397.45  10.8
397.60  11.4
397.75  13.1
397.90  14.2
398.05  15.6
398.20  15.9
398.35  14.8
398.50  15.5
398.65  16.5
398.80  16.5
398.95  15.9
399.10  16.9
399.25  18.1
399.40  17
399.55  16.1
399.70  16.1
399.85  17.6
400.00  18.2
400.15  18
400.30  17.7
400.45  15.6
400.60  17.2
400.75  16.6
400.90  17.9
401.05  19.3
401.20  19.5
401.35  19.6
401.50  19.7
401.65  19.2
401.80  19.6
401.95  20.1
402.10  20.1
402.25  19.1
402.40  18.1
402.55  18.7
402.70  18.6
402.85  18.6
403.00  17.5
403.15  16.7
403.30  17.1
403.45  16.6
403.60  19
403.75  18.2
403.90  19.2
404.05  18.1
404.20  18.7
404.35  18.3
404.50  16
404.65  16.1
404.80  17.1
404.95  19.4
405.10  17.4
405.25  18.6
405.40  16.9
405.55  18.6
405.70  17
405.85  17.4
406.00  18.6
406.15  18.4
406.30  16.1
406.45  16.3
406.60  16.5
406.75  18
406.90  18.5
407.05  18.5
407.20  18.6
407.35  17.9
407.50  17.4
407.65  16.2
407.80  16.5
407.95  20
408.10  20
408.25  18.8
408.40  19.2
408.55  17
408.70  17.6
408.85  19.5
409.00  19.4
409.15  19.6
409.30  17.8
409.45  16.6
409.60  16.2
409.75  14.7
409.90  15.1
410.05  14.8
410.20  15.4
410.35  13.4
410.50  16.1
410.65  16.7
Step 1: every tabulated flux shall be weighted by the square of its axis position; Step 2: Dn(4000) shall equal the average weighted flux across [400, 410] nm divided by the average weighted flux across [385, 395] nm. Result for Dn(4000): 1.70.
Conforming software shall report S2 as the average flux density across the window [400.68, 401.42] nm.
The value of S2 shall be 18.6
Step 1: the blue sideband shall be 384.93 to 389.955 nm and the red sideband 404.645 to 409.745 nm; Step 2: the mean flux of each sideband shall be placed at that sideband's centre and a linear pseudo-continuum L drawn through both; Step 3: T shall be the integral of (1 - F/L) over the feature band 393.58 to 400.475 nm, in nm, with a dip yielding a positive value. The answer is 0.76 nm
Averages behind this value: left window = 11.5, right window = 17.9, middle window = 13.1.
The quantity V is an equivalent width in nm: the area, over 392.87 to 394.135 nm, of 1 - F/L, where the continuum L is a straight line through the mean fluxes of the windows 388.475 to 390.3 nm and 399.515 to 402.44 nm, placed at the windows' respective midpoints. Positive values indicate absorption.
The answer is 0.63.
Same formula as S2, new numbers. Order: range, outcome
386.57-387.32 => 11.9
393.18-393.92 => 6.15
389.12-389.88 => 12.4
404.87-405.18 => 18.4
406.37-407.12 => 17.5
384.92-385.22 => 12.2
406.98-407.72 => 17.7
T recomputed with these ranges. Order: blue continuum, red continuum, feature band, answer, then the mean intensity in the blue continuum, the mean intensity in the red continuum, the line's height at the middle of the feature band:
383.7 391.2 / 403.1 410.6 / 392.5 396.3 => 0.81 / 11.4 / 17.5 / 13.6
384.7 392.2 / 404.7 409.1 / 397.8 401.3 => -0.27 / 12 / 18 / 15.6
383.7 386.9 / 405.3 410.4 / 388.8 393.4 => 0.24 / 10.8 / 17.5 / 12.5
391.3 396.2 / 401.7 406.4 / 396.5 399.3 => 0.31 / 11.4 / 18.1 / 14.1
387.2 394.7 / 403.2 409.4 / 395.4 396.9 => 0.29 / 11.3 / 17.9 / 13.5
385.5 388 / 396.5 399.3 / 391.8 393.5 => 0.34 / 11.4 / 12.6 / 12.1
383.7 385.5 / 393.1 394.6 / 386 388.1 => -0.38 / 10.3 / 8.54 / 9.81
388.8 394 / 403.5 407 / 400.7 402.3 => -0.32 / 11.3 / 17.8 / 16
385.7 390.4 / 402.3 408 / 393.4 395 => 0.42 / 11.6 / 17.8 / 13.8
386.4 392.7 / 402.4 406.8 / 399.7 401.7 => -0.22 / 12.2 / 17.7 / 16.3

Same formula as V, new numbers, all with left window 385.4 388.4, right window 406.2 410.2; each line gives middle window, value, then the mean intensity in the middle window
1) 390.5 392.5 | -0.08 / 13.1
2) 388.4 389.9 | 0.02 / 11.8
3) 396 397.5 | 0.59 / 8.63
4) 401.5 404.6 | -0.46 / 18.4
